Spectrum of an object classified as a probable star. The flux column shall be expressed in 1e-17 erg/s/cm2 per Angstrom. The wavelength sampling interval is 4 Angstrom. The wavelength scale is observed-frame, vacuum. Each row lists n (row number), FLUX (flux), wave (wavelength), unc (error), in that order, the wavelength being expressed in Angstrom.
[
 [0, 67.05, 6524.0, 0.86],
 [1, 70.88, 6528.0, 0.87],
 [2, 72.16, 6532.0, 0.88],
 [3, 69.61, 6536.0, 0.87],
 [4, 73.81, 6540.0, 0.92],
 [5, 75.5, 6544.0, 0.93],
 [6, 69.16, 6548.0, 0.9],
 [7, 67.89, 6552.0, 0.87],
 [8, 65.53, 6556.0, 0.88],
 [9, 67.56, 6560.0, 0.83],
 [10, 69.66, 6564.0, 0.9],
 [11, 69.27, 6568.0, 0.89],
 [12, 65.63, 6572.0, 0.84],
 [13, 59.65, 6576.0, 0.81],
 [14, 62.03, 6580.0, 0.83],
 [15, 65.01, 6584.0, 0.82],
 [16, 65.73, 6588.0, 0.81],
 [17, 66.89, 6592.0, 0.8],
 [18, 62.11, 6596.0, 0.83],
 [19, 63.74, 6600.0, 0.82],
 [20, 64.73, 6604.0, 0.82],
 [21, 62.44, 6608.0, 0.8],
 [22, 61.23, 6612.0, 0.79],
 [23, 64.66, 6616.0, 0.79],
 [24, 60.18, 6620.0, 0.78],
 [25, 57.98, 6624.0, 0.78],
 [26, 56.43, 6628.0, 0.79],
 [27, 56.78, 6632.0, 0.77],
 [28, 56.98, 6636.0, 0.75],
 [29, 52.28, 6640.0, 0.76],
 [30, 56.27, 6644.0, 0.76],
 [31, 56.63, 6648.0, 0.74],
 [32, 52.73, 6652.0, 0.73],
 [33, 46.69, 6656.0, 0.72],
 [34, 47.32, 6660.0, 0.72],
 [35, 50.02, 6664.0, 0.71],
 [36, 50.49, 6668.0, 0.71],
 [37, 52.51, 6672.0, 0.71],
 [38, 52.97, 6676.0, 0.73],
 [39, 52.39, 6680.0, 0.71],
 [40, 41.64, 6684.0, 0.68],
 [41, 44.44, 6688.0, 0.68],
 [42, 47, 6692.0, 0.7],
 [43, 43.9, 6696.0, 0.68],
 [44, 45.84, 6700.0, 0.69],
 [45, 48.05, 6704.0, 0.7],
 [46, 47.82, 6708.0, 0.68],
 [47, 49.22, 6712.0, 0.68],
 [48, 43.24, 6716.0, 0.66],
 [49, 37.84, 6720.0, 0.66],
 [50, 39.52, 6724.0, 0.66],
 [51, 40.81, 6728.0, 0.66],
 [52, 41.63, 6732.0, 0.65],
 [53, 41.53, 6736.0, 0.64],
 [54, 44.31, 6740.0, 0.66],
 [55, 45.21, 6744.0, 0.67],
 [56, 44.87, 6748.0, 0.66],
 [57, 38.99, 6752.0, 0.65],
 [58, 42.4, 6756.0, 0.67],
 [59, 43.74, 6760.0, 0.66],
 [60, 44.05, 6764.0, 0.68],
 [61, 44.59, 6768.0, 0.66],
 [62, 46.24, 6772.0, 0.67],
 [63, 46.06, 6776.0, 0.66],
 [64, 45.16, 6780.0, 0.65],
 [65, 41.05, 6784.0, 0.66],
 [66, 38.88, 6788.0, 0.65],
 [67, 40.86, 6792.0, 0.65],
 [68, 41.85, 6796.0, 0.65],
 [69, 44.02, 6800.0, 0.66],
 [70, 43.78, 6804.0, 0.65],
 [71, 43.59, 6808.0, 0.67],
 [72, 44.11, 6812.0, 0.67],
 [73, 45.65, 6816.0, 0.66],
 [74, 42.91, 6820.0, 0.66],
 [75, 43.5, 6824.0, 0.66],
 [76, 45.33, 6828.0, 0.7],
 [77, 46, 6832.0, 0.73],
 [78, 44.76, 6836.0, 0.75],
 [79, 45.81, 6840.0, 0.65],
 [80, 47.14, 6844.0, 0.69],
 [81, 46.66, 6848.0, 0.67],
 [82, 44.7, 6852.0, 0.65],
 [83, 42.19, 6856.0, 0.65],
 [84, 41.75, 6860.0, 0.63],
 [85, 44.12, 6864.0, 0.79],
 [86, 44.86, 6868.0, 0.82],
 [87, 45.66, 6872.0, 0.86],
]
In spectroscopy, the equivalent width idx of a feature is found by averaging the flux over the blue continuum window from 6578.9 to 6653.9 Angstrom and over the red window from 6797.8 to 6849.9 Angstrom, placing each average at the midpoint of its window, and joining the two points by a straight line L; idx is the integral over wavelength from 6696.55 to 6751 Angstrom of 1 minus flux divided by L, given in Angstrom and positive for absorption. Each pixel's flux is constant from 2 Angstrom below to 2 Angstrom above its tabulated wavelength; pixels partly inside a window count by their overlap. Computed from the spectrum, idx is 8.9 Angstrom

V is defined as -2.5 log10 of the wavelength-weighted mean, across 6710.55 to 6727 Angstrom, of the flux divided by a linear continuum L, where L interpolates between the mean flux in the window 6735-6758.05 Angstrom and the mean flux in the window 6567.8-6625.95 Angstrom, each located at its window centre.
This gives 0.11 mag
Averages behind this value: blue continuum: 63.2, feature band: 42.1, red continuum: 42.9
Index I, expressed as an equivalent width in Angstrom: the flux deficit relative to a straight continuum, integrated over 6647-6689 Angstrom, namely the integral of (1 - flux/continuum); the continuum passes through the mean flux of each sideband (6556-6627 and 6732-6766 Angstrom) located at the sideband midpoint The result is 3.2 Angstrom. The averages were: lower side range 64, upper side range 43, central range 49.8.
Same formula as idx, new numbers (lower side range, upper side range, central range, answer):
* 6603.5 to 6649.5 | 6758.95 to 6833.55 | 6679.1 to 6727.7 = 6.7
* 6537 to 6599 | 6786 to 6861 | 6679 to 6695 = 3.0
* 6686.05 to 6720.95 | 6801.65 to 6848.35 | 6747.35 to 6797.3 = 2.4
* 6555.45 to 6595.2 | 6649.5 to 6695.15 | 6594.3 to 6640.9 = -1.4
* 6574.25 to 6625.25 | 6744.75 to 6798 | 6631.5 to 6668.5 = 3.0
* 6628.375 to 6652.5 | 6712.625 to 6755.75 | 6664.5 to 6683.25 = -0.2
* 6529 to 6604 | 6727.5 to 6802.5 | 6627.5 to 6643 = 0.9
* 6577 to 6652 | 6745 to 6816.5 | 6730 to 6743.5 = 1.4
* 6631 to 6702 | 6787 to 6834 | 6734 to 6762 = 2.1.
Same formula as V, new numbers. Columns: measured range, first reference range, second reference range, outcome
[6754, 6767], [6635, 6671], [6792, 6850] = 0.089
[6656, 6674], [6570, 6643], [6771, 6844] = 0.134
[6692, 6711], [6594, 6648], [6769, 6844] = 0.135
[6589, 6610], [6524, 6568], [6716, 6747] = -0.038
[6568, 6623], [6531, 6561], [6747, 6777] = 0.010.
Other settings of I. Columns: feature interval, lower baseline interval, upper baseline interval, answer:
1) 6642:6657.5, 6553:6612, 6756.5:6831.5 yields 1.3 Angstrom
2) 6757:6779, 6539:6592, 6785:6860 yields 1.8 Angstrom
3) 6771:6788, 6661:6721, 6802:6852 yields 0.7 Angstrom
